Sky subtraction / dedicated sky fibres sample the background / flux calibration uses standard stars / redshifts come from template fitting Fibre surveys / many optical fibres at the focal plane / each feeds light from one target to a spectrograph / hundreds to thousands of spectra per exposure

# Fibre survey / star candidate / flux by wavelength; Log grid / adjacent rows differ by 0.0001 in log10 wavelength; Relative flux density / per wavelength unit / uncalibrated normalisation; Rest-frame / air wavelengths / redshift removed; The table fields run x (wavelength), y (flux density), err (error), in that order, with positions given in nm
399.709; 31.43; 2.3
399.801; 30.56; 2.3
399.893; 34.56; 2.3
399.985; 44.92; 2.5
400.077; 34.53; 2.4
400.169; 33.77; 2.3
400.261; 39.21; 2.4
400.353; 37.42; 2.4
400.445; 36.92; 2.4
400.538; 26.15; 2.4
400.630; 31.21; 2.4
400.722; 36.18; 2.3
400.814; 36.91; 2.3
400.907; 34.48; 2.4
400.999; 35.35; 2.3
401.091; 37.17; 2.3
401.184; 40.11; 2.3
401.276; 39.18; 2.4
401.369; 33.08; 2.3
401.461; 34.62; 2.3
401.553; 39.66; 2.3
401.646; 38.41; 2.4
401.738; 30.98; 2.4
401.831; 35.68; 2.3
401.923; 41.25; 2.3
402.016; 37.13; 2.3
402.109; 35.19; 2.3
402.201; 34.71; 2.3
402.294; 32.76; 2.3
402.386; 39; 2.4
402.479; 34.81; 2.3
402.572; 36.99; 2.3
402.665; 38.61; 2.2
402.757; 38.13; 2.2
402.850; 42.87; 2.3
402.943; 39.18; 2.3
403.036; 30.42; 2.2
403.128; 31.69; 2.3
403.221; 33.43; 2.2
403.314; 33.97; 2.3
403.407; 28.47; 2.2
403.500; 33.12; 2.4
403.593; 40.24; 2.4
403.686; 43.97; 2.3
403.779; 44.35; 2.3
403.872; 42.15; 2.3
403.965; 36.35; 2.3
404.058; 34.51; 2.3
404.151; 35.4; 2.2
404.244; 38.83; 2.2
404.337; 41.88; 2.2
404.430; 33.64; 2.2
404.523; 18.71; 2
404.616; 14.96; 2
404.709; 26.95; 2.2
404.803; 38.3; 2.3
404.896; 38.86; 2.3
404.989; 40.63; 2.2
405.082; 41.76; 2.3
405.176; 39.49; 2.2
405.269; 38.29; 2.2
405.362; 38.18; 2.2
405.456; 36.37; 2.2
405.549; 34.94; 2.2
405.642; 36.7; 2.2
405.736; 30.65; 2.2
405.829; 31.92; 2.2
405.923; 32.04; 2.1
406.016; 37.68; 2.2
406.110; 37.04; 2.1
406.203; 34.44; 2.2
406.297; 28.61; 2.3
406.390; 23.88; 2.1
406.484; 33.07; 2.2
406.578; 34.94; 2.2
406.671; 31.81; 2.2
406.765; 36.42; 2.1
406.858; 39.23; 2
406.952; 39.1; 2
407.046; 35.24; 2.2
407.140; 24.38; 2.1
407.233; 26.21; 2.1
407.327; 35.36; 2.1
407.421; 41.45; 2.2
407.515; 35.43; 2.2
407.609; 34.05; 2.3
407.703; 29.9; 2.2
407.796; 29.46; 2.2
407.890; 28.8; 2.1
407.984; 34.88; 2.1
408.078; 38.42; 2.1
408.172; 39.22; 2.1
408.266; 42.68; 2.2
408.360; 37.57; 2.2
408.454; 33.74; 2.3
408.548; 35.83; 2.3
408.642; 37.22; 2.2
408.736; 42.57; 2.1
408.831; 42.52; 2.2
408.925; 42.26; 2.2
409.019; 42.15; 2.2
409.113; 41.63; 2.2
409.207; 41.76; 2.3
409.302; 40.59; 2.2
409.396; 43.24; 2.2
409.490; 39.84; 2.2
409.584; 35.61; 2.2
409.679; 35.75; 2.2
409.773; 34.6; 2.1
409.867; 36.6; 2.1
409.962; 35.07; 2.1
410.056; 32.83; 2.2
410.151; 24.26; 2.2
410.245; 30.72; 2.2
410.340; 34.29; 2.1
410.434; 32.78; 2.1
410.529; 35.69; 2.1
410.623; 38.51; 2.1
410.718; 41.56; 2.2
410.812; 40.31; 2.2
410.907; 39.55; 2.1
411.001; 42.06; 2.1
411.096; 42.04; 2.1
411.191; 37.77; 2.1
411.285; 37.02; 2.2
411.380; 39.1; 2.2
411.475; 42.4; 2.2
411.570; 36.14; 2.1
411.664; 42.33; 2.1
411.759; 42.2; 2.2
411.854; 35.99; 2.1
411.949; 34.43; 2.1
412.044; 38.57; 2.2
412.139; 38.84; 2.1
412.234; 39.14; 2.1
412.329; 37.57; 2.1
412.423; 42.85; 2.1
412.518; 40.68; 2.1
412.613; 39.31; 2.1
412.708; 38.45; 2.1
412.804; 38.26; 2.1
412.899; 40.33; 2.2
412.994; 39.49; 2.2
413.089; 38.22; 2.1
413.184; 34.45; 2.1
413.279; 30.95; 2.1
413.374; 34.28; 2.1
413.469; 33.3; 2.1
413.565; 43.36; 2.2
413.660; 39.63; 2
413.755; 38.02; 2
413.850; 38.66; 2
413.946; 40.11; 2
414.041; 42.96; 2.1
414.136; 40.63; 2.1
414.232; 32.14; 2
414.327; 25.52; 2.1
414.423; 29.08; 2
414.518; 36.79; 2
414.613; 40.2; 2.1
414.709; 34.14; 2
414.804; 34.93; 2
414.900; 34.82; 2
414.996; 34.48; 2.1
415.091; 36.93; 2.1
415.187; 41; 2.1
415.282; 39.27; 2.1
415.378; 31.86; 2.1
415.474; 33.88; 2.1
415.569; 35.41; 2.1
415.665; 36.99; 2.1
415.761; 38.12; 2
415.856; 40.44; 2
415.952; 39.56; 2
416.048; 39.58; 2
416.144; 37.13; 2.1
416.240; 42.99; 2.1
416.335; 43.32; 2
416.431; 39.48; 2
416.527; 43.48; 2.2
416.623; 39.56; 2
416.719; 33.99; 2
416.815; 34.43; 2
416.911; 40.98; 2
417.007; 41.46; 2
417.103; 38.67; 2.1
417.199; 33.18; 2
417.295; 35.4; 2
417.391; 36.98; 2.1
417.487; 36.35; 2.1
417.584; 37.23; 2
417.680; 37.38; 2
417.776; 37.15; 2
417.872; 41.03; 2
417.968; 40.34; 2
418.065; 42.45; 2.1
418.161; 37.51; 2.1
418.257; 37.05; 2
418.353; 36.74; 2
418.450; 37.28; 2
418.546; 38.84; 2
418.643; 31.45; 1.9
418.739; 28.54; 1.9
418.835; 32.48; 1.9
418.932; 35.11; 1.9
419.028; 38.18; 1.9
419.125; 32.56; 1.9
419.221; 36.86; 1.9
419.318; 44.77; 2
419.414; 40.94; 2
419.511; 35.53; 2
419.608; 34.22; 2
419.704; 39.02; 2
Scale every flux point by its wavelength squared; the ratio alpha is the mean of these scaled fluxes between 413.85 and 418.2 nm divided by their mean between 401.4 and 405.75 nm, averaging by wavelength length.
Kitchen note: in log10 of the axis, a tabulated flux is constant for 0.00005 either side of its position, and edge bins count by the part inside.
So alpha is 1.1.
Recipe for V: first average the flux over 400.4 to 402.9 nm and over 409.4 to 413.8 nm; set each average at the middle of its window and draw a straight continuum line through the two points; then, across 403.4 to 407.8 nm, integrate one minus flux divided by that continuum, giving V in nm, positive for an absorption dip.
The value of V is 0.25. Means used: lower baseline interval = 36.2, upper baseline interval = 37.6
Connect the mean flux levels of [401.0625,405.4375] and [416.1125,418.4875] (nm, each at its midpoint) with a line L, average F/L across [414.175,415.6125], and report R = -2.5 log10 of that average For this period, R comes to 0.10 mag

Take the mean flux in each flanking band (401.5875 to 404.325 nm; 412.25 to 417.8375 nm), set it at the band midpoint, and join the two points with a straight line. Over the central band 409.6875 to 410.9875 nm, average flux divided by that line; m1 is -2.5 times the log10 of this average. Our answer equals 0.06 mag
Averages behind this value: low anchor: 36.7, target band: 35.4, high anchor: 37.5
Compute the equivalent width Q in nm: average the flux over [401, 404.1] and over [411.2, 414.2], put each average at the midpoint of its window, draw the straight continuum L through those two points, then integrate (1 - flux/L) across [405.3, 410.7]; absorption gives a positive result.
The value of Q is 0.321 nm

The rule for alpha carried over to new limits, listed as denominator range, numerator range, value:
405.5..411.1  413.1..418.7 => 1.08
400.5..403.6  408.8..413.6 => 1.12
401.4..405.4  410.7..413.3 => 1.13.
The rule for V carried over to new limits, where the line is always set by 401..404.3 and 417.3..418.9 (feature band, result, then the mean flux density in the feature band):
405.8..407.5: 0.15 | 33.5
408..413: -0.22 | 38.3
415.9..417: -0.08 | 39.6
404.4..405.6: 0.09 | 34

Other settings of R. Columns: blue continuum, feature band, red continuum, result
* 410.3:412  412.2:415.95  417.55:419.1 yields 0.02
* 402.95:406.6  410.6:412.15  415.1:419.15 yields -0.09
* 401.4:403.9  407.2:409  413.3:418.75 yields 0.02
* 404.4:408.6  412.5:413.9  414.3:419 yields -0.05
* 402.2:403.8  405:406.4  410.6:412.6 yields 0.06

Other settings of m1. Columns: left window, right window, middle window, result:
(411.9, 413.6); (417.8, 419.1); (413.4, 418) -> -0.01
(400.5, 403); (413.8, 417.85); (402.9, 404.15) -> 0.01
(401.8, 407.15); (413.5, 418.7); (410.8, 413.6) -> -0.05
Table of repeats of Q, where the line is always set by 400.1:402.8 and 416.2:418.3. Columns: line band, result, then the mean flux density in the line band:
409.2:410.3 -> 0.05 nm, 35.7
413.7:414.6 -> 0.05 nm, 36.2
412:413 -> -0.04 nm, 39.4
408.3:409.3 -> -0.07 nm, 39.8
